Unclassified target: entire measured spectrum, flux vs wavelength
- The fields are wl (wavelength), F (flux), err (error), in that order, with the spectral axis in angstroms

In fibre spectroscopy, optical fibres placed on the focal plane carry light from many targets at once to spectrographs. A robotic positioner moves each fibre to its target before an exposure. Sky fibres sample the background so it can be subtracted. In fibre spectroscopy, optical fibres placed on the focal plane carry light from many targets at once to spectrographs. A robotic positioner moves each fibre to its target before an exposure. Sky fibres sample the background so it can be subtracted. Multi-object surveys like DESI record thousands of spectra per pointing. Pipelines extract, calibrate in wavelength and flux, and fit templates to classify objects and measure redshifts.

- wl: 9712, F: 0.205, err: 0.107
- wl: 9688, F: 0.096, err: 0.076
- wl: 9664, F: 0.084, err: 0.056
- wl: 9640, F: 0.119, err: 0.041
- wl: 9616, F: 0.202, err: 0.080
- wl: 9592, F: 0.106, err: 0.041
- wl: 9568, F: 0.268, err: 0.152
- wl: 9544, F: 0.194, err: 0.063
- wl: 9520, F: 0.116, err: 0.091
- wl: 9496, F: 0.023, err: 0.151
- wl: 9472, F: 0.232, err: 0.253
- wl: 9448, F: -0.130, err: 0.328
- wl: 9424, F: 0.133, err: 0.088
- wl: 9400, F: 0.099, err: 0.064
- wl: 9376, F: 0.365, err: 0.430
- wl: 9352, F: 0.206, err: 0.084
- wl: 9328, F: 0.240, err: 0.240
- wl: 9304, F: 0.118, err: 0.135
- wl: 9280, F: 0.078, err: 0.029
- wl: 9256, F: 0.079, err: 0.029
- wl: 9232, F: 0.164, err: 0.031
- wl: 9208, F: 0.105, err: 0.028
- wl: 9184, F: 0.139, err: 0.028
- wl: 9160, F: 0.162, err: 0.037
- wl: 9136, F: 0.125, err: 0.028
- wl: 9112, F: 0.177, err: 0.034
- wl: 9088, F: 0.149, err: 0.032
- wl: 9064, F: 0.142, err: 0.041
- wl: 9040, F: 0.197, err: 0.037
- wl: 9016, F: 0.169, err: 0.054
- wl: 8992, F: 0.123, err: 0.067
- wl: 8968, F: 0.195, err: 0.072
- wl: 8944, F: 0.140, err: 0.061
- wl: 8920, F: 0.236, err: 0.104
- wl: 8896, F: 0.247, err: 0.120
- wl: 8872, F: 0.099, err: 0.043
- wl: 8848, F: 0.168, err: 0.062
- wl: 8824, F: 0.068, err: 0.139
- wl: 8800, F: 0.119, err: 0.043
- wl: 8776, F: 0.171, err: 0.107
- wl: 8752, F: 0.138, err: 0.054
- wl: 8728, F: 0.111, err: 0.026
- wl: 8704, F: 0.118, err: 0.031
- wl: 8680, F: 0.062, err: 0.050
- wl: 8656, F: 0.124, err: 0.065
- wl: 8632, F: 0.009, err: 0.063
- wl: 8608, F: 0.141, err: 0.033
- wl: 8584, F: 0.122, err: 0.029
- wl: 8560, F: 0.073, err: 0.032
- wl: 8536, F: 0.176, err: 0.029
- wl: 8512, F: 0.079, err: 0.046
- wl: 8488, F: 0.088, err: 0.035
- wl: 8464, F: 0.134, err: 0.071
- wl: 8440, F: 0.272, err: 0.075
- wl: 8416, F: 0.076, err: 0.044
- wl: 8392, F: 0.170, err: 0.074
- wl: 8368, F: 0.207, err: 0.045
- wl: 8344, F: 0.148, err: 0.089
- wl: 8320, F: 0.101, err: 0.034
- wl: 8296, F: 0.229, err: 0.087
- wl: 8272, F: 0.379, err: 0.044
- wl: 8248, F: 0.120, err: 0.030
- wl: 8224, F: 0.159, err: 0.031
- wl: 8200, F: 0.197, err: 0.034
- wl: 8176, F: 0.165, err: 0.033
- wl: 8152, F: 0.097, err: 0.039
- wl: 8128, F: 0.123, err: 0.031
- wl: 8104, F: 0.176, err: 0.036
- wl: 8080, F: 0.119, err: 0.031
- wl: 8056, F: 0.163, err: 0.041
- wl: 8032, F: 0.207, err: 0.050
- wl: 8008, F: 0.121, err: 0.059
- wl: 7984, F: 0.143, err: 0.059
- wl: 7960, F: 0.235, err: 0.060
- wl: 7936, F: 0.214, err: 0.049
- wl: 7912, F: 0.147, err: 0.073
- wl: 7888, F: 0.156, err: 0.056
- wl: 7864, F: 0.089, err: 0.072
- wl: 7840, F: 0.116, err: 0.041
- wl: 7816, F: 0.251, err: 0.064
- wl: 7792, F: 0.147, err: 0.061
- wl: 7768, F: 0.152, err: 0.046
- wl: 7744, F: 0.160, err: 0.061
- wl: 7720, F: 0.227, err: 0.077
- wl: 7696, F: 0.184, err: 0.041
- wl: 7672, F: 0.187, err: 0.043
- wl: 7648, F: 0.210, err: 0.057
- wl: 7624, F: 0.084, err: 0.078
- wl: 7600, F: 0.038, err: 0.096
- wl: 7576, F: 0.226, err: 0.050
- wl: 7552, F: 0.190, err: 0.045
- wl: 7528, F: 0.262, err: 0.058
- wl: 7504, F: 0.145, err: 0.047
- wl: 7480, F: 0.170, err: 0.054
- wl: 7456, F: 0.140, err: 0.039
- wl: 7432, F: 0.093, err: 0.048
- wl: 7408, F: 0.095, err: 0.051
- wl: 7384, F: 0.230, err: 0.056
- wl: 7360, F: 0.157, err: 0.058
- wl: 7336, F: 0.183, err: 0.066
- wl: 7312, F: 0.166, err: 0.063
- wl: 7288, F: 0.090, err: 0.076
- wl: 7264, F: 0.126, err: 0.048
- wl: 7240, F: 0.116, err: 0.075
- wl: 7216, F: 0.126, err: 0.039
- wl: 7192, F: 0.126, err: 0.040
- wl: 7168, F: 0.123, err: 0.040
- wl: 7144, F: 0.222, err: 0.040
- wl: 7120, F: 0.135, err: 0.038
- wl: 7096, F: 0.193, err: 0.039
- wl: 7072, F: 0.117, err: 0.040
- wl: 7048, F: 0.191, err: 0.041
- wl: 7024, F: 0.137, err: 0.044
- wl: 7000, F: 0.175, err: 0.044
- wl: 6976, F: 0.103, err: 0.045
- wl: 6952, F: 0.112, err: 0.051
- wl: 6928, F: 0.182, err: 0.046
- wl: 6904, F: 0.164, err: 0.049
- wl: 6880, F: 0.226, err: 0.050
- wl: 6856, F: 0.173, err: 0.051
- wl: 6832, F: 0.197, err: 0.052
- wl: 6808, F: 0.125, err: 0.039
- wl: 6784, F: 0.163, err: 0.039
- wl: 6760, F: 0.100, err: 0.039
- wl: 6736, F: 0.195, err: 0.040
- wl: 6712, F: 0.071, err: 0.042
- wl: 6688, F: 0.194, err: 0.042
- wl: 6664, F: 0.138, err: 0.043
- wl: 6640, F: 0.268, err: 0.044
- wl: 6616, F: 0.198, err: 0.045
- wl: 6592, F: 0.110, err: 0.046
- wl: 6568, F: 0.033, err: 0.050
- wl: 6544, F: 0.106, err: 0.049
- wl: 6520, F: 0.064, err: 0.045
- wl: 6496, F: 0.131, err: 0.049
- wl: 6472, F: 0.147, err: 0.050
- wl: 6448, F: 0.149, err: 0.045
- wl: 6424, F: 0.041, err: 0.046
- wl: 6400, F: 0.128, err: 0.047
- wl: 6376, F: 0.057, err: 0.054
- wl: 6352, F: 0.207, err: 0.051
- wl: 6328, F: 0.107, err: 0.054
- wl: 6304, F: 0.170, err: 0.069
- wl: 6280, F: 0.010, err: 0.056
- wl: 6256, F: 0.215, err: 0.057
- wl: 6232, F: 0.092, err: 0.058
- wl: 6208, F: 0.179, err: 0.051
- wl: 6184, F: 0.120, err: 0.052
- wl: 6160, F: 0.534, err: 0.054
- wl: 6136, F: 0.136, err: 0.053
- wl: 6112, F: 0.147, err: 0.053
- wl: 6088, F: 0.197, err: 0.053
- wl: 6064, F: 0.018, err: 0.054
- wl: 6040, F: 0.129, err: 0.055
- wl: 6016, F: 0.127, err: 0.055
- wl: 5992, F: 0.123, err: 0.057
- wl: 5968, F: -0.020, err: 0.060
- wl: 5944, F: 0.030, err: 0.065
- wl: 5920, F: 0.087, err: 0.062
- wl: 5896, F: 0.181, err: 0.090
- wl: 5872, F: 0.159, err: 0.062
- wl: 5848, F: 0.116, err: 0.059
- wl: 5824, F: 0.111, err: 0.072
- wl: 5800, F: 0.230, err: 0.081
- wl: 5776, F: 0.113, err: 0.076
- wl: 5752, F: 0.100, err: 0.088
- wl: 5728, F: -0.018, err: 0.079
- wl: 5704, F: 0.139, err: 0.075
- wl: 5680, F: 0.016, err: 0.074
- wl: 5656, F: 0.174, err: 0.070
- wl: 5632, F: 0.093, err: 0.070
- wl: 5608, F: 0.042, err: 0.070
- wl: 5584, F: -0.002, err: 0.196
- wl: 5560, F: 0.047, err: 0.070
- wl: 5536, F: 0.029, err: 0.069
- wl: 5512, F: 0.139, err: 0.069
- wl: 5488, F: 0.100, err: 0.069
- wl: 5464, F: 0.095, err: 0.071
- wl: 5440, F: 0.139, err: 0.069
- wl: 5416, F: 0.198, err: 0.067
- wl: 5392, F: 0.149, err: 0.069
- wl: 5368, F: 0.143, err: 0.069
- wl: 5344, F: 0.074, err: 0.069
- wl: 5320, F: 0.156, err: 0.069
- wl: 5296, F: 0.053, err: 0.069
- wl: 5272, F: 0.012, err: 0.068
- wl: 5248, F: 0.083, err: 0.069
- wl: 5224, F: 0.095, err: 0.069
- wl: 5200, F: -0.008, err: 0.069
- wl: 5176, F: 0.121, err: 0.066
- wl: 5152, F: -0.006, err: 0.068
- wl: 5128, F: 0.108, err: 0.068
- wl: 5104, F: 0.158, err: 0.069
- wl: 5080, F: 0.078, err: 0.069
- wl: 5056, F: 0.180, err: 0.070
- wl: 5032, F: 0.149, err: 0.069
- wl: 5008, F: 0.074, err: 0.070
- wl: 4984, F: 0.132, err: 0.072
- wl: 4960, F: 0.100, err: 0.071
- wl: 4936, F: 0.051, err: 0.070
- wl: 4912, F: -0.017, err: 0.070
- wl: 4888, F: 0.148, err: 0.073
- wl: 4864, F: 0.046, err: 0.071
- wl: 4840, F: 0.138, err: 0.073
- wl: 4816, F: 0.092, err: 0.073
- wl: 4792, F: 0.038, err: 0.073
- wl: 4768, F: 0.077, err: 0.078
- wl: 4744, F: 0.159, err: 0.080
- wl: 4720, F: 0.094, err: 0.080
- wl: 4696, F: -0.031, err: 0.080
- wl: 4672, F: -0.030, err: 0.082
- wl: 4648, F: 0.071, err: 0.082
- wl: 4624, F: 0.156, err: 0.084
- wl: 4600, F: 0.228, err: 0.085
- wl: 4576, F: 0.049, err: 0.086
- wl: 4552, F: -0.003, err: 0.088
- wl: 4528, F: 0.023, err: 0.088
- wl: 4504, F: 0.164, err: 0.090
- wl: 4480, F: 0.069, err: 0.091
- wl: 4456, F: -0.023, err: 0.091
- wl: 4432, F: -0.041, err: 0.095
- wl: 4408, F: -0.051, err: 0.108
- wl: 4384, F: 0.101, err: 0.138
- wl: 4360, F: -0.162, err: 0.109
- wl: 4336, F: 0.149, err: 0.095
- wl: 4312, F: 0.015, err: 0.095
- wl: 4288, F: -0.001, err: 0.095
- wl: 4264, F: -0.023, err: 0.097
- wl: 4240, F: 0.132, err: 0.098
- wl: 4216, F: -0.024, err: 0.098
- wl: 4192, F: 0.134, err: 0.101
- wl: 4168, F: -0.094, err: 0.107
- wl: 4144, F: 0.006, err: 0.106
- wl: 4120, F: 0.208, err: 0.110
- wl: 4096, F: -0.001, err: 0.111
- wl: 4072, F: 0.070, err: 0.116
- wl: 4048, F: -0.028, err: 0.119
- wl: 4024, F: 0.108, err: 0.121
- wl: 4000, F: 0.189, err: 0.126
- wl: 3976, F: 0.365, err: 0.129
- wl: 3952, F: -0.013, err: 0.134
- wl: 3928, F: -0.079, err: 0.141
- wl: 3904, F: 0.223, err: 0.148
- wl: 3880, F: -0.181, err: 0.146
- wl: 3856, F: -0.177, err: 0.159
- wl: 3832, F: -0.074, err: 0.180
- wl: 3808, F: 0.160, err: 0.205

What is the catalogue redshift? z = 0.651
